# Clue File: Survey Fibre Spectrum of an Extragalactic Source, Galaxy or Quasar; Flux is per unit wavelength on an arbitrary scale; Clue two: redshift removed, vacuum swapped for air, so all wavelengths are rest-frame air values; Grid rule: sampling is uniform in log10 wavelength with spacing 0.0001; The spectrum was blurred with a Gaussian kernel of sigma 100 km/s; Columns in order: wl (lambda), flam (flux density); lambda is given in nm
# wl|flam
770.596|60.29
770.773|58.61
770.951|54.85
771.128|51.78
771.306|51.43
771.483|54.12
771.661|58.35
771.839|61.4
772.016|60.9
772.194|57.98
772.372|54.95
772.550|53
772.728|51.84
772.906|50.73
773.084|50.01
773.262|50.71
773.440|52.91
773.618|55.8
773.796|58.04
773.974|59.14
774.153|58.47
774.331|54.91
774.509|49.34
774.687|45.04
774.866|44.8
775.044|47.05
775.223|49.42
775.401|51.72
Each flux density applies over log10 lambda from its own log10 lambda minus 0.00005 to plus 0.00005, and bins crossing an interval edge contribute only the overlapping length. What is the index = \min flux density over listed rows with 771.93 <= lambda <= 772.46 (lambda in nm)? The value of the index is 54.95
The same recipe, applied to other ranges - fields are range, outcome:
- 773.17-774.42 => 50.71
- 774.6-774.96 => 44.8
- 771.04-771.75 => 51.43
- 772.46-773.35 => 50.01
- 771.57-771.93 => 58.35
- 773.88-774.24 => 58.47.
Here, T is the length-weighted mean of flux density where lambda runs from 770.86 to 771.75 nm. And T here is 54.1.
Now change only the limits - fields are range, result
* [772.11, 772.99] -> 53.7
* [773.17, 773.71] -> 53.2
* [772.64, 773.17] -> 50.9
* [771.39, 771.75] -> 56.2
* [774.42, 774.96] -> 46.4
